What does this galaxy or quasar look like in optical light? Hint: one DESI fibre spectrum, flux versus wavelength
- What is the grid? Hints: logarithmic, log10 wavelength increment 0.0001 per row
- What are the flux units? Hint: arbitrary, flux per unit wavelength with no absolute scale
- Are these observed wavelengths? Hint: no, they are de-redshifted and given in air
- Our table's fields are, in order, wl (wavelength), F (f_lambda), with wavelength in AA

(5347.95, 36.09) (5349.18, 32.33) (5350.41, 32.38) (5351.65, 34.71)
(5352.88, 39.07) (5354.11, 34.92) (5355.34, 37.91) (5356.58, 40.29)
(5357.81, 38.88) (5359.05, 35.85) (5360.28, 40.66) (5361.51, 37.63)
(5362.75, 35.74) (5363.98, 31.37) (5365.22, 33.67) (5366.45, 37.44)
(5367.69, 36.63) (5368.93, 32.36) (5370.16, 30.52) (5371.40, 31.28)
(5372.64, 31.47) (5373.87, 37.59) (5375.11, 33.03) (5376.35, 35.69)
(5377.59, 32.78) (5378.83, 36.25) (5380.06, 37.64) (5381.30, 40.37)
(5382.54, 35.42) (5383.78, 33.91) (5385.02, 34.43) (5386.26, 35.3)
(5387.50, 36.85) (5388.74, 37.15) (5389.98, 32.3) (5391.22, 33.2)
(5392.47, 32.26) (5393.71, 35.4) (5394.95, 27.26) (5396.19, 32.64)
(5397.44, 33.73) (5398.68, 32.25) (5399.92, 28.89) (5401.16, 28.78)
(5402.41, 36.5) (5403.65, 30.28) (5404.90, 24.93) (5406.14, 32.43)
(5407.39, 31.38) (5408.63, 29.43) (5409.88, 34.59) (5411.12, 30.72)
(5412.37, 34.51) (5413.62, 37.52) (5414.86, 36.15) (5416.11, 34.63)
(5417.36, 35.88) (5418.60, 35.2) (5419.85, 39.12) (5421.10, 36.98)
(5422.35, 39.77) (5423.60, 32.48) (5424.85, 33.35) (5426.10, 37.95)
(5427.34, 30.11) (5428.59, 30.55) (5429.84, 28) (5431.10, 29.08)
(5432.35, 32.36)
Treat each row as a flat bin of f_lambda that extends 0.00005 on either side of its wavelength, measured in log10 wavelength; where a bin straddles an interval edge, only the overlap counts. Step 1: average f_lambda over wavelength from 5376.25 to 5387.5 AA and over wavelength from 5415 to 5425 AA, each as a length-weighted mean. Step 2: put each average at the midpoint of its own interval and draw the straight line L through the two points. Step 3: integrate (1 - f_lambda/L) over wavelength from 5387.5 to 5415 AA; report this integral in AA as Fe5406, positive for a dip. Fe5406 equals 2.7 AA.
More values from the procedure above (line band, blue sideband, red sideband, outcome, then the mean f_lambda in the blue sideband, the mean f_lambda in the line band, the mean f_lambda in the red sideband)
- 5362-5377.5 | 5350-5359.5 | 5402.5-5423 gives 0.95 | 36.8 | 33.9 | 34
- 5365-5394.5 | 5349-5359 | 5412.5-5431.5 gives 0.85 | 36.4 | 34.7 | 34.5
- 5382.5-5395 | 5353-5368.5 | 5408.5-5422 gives 0.63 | 36.8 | 34.2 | 35.3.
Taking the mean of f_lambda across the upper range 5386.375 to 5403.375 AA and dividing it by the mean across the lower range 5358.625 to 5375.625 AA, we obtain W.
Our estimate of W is 0.95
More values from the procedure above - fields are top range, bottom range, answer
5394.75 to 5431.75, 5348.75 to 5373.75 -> 0.93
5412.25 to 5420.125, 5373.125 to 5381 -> 1.01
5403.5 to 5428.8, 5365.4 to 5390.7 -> 0.97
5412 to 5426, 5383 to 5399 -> 1.07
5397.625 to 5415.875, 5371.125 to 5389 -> 0.91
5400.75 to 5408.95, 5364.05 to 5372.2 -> 0.92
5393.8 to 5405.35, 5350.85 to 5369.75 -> 0.85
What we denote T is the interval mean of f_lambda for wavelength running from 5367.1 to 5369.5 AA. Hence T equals 34.5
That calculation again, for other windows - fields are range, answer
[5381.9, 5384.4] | 34.7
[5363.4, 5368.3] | 34.8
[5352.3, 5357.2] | 38.1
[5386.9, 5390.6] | 35.4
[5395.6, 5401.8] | 31.2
